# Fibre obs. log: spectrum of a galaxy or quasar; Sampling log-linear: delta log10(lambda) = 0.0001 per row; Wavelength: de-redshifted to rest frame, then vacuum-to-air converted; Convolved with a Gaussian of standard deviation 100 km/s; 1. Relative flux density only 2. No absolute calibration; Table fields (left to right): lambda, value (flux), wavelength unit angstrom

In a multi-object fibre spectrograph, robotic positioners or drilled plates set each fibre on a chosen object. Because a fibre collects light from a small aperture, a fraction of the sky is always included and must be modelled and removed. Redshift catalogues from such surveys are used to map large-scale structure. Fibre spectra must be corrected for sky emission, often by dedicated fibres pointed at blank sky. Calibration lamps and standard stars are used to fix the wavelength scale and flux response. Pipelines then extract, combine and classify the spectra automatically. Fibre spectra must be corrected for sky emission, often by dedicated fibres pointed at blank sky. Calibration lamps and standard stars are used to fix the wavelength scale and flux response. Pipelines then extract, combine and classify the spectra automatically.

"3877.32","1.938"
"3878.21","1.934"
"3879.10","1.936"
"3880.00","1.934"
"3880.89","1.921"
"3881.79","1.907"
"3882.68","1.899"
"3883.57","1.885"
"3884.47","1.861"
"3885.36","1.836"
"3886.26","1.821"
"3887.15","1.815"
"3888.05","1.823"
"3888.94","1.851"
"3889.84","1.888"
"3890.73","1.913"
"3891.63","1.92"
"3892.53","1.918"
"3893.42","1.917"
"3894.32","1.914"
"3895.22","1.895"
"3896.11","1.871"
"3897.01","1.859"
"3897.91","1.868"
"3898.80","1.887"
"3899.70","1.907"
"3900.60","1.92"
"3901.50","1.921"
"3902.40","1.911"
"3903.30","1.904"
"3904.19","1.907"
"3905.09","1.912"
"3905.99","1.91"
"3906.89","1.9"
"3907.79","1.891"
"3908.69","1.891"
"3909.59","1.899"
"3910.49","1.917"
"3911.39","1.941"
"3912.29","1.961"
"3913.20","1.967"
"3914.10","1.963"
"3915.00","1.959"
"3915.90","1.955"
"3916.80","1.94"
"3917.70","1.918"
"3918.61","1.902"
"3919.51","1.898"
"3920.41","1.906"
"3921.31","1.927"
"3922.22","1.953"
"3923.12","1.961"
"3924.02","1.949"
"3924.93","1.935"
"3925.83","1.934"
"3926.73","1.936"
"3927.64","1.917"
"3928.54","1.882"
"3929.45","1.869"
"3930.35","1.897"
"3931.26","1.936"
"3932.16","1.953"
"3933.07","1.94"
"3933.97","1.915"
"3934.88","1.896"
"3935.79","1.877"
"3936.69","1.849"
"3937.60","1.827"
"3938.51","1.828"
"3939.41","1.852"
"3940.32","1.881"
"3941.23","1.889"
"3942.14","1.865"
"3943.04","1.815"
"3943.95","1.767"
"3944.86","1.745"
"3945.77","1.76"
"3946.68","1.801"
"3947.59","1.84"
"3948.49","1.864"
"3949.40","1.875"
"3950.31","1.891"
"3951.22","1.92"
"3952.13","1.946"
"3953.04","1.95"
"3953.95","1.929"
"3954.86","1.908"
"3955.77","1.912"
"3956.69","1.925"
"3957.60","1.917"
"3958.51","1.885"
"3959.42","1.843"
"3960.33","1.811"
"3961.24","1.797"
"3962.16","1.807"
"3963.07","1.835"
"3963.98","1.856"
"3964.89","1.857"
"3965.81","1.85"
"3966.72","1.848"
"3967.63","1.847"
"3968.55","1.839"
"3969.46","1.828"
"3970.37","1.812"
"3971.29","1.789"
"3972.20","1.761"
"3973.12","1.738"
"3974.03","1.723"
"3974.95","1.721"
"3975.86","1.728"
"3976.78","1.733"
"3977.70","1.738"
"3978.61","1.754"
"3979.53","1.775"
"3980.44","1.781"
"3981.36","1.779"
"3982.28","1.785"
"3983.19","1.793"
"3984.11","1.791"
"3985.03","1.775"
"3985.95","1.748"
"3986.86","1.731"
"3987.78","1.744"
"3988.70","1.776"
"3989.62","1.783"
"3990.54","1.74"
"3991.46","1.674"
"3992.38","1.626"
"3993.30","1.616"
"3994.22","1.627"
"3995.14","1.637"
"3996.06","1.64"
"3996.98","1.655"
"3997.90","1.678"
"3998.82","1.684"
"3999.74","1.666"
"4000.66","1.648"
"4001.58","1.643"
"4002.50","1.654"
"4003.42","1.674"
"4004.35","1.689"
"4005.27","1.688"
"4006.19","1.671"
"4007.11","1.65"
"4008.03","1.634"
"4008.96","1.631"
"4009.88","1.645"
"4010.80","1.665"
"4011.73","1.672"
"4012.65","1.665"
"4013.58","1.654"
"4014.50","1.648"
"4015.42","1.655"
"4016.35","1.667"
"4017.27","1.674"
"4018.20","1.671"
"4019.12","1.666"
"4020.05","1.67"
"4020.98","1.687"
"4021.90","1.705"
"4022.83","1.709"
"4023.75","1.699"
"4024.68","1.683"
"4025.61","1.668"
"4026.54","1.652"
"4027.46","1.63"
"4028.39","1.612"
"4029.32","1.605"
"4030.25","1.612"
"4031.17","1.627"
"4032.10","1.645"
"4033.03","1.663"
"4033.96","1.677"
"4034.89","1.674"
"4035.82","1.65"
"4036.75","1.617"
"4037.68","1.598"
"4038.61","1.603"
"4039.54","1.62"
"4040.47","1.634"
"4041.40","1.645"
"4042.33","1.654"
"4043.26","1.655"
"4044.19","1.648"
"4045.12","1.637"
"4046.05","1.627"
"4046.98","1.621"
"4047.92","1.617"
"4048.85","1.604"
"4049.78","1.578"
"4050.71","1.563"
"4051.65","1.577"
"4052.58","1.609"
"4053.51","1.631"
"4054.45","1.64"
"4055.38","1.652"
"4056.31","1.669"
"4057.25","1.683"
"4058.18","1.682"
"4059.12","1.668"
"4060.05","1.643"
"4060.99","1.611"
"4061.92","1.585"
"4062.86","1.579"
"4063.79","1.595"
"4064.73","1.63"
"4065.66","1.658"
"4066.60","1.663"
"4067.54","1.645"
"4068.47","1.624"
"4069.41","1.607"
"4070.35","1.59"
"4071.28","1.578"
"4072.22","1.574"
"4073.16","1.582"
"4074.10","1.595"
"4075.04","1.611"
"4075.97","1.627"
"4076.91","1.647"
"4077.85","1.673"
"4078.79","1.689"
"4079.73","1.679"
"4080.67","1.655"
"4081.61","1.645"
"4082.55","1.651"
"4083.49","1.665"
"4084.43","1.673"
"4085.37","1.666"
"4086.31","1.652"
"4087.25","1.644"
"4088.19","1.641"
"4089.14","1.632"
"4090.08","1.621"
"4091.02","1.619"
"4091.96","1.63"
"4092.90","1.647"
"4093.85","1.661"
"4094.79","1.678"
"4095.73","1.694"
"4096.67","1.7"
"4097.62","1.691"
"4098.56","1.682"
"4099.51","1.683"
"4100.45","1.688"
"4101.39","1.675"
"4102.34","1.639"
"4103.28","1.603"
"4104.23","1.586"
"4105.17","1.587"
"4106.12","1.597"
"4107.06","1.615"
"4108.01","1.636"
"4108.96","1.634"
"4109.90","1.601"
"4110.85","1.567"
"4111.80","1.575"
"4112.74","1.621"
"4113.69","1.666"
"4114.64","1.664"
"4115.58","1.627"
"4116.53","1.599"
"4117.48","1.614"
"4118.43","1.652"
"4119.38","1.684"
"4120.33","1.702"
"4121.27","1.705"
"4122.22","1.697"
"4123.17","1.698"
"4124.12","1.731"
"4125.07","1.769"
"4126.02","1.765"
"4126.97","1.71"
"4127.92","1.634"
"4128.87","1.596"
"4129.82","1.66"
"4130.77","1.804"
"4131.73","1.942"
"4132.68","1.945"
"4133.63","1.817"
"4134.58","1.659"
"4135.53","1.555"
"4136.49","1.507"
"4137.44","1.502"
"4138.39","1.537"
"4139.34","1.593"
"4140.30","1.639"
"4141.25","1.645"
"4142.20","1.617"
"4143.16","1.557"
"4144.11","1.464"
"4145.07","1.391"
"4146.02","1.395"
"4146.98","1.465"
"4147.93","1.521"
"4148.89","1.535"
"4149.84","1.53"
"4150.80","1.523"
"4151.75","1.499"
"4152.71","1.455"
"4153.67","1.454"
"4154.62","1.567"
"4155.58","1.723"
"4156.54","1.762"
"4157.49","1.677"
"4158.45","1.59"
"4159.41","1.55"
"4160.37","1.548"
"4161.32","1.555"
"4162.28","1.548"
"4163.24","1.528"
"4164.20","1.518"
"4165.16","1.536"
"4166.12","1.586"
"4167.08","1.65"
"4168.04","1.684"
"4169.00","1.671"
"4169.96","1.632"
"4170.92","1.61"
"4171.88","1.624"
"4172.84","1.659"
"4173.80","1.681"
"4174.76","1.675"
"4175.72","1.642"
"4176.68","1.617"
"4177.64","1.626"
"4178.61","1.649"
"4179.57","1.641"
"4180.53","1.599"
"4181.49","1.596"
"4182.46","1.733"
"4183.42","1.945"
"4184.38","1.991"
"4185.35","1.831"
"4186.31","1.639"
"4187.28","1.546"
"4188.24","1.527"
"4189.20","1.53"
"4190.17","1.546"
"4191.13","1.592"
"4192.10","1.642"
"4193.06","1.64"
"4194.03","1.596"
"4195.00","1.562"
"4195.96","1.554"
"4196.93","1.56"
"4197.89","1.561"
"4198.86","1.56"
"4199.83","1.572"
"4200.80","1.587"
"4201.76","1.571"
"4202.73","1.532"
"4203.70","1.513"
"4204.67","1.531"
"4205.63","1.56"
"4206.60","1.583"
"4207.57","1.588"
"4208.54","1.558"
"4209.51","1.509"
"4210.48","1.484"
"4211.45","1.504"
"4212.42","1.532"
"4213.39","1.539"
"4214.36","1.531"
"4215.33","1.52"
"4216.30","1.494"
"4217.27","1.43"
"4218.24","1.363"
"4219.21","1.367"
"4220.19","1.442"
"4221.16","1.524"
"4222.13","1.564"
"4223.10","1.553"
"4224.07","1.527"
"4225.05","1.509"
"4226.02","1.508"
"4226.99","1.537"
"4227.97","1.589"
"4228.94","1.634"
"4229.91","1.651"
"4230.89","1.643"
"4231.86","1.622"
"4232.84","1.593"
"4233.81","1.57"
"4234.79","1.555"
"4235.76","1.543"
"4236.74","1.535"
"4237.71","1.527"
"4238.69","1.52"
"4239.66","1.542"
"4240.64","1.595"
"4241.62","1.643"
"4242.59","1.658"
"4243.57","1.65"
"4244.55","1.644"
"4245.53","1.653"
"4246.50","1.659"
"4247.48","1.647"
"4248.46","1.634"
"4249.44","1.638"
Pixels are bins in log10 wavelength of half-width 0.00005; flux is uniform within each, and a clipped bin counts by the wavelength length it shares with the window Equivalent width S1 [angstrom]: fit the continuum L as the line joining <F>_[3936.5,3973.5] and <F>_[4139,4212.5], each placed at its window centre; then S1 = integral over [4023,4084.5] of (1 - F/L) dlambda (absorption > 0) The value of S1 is 3.51 angstrom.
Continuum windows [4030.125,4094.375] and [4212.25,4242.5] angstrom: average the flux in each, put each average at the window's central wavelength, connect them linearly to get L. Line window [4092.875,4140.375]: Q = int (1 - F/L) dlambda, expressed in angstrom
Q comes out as -1.75 angstrom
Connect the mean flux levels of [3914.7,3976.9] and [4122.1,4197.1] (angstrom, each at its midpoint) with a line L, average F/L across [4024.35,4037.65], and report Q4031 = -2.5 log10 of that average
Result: 0.08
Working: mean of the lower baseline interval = 1.87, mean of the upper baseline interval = 1.62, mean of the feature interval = 1.64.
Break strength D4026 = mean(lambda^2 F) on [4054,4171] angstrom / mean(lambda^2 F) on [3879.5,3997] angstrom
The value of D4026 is 1.0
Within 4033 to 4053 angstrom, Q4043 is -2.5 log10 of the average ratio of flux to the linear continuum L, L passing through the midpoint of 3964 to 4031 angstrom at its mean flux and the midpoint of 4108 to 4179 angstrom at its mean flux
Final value 0.04 mag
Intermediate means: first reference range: 1.71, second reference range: 1.62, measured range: 1.63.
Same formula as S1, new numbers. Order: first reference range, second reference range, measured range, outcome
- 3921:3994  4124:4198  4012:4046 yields 2.1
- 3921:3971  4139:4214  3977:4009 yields 2.0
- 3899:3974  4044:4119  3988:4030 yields 2.2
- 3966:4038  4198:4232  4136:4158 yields 0.6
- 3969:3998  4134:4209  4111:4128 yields -0.4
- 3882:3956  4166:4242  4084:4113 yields 1.0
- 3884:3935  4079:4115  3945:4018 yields 2.0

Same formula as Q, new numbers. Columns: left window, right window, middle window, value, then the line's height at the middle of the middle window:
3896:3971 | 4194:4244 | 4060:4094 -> 1.7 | 1.72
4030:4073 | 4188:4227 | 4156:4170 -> -0.4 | 1.56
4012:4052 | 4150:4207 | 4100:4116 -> 0.0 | 1.62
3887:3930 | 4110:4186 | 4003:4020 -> 1.2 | 1.79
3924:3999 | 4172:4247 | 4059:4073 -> 0.8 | 1.72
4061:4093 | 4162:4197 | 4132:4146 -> 0.3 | 1.63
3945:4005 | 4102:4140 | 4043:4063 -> 1.0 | 1.71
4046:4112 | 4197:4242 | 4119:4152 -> -0.7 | 1.6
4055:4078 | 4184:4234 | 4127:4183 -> -0.7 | 1.59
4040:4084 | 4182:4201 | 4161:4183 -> 0.2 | 1.64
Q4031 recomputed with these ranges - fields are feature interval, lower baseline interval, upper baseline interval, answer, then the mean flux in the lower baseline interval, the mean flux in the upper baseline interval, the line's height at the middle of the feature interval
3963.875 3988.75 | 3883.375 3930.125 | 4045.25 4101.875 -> 0.01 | 1.91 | 1.64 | 1.79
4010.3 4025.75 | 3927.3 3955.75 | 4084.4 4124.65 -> 0.06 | 1.87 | 1.65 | 1.77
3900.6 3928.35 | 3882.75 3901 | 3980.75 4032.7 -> -0.05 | 1.88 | 1.68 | 1.84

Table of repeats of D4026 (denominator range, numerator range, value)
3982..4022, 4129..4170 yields 1.02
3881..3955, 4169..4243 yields 0.96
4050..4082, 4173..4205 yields 1.06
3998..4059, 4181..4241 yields 1.04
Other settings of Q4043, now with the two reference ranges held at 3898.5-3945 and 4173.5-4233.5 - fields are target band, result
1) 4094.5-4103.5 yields 0.02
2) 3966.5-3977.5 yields 0.04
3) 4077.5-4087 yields 0.04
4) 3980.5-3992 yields 0.04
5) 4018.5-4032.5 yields 0.08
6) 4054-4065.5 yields 0.07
